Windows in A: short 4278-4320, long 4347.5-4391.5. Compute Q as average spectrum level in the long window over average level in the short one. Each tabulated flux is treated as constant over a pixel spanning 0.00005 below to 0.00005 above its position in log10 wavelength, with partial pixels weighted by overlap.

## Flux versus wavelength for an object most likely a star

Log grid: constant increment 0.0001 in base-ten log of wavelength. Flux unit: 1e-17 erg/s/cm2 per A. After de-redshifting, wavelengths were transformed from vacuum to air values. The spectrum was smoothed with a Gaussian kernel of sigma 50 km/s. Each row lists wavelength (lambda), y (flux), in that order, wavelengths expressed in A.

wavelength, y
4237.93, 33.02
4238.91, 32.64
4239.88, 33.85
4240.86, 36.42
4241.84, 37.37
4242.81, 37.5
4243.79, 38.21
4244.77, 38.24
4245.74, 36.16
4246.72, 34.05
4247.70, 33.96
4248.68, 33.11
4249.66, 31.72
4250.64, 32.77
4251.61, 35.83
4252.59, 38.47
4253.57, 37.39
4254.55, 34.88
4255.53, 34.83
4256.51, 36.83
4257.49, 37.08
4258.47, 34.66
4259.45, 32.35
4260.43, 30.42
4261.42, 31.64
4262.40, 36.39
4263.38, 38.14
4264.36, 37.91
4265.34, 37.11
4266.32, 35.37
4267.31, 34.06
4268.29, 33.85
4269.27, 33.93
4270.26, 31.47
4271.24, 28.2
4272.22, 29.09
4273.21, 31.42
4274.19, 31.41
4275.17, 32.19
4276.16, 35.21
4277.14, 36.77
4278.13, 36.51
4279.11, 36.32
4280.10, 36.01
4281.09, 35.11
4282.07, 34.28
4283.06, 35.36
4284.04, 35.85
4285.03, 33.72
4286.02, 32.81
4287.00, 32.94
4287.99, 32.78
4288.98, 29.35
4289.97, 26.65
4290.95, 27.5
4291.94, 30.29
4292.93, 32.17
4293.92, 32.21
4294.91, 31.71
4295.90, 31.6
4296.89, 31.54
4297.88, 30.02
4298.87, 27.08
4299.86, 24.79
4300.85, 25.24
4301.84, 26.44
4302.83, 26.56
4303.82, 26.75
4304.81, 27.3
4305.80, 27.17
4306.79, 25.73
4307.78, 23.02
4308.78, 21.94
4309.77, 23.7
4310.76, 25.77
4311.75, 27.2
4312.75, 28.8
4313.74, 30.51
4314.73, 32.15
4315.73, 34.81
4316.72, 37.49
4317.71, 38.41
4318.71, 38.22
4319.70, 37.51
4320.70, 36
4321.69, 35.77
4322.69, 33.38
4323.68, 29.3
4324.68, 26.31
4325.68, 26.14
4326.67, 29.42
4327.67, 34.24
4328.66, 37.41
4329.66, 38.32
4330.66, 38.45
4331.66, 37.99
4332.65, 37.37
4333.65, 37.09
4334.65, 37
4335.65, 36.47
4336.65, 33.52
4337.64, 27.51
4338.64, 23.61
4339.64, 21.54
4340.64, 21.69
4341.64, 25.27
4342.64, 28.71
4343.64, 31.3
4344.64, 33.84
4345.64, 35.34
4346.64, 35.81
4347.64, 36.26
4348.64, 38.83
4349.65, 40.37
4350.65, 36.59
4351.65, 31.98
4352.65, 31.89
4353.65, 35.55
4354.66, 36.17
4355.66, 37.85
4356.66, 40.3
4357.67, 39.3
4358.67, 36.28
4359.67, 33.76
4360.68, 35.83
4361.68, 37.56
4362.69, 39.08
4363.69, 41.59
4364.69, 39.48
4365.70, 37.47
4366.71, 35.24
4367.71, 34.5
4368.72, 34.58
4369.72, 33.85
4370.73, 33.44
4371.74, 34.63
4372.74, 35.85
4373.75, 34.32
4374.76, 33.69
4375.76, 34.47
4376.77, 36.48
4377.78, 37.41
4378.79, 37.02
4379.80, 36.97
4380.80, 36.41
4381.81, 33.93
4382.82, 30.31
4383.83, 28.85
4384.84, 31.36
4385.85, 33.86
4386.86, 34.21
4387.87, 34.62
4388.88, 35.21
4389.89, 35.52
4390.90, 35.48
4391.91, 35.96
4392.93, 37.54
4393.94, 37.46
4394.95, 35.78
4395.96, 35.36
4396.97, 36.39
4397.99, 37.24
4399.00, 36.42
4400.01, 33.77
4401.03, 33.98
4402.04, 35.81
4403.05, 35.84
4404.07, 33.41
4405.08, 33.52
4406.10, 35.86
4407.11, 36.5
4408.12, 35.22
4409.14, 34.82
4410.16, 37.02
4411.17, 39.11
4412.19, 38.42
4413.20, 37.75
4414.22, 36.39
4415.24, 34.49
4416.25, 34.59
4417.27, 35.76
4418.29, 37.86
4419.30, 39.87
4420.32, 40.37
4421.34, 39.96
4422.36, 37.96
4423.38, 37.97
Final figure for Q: 1.16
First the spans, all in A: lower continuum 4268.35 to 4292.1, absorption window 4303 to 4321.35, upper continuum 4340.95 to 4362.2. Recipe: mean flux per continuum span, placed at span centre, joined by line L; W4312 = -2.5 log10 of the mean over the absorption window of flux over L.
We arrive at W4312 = 0.13 mag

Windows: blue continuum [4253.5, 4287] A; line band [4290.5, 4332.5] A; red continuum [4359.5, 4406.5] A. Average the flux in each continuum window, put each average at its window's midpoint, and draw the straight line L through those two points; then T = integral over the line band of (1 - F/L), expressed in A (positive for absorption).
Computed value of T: 4.8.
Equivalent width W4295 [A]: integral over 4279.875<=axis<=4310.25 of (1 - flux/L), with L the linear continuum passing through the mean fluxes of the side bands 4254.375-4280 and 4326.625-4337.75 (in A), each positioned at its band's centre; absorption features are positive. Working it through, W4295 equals 4.7 A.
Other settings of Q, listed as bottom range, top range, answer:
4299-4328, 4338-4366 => 1.16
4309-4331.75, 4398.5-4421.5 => 1.11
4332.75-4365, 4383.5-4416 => 1.03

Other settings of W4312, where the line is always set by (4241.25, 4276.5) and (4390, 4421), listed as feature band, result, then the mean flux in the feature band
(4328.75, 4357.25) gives 0.05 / 33.9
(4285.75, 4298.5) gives 0.14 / 30.8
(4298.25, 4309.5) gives 0.34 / 25.7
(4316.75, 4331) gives 0.03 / 34.3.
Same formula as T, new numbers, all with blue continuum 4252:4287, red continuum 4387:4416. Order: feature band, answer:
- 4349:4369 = -0.8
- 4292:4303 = 1.8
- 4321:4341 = 1.6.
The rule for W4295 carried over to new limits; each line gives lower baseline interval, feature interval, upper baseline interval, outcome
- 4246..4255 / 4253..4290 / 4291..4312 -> -2.7 A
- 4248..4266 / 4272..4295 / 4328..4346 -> 0.9 A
